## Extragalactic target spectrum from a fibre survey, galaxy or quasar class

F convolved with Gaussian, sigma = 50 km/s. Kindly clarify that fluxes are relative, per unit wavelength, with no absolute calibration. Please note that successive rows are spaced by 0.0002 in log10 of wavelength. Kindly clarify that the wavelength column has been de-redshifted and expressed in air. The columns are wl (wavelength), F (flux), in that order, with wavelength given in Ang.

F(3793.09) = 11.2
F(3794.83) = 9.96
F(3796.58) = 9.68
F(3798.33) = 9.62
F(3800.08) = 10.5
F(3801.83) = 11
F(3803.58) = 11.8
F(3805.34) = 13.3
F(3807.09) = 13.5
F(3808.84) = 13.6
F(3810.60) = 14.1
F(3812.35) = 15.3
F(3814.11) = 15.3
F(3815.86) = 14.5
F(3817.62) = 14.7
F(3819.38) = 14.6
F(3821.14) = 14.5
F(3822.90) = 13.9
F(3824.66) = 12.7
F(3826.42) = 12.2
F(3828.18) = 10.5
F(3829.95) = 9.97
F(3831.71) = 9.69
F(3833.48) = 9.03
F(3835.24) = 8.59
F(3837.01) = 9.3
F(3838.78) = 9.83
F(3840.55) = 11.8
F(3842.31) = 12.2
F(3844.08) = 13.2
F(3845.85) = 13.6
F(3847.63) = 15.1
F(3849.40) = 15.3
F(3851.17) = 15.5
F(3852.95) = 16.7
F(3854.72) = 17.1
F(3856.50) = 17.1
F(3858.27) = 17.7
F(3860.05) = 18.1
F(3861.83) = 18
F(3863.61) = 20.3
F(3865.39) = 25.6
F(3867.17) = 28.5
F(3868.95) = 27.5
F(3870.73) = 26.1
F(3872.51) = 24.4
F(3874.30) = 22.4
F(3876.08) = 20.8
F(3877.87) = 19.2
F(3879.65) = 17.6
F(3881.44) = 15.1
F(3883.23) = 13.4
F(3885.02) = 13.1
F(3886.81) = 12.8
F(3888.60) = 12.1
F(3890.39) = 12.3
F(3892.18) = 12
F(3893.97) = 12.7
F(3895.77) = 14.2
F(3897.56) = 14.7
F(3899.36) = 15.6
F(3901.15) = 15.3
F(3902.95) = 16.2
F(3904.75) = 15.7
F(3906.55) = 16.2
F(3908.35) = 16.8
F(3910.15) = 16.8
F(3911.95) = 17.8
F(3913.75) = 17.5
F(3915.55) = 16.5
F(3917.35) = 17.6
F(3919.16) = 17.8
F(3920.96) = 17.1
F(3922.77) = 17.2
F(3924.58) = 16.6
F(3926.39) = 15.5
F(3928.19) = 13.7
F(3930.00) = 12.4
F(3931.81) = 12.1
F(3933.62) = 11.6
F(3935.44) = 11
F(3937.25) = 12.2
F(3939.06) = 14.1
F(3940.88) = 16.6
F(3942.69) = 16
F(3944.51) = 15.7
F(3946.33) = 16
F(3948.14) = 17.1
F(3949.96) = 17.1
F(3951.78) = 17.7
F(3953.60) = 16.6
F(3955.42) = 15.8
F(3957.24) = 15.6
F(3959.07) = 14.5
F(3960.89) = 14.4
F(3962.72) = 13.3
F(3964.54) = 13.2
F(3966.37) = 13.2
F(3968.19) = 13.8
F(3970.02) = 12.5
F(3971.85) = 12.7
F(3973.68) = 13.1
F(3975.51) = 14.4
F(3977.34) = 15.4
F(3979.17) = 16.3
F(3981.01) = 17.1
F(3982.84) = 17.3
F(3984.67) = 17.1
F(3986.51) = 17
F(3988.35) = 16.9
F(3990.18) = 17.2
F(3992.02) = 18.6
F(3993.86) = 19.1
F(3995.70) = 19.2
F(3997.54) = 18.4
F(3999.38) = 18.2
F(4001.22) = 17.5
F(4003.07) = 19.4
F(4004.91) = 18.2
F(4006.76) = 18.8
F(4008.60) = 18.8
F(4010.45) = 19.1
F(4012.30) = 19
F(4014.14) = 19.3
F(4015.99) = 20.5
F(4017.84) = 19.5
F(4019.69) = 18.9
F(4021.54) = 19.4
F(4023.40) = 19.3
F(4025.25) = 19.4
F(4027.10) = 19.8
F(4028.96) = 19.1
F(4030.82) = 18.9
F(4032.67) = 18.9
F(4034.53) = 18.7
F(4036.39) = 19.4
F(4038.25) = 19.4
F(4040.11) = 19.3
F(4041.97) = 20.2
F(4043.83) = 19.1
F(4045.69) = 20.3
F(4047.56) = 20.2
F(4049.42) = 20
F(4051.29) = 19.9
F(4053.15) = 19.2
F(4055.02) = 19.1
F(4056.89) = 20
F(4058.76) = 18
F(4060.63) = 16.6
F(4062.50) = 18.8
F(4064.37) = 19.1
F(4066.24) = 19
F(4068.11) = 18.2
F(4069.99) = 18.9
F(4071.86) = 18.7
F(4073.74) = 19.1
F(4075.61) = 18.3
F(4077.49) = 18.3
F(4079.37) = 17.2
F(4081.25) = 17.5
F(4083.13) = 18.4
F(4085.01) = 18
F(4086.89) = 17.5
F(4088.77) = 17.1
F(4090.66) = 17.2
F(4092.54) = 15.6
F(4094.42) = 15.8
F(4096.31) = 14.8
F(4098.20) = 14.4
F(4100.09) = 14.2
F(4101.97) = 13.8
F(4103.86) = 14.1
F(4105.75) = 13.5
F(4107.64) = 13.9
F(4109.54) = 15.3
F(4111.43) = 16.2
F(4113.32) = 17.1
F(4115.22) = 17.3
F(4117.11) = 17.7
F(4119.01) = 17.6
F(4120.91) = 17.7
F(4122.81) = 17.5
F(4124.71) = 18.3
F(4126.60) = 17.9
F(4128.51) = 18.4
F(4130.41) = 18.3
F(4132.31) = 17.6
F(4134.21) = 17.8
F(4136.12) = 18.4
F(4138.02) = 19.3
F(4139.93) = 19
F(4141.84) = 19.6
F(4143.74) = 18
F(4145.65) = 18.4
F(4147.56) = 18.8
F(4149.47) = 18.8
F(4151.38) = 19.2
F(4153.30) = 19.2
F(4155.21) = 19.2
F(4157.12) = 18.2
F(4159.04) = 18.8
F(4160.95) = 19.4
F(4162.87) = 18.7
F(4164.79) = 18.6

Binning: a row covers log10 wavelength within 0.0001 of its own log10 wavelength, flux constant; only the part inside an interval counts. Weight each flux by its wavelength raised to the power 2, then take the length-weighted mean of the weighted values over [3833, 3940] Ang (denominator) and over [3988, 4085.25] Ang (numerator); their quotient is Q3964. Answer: 1.28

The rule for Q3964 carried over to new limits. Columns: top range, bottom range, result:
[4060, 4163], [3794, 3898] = 1.34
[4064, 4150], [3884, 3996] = 1.23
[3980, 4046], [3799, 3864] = 1.52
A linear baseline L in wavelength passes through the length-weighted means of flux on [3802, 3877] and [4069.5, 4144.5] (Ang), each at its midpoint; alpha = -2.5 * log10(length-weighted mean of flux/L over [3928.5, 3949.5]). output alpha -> 0.15 mag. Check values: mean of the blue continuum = 15.6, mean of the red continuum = 17.1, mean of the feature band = 14.1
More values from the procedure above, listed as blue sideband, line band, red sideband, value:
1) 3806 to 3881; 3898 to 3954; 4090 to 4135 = 0.03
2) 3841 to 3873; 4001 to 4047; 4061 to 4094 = -0.06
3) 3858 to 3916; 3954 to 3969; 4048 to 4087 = 0.25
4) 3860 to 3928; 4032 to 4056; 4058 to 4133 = -0.14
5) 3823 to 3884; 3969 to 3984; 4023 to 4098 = 0.18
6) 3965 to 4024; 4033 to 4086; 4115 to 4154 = -0.07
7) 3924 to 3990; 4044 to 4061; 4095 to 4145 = -0.20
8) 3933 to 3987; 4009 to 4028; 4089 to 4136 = -0.24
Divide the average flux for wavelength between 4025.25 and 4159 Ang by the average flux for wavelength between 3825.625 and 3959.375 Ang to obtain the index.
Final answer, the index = 1.15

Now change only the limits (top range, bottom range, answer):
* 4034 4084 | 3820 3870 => 1.25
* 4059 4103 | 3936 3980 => 1.16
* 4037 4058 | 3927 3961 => 1.33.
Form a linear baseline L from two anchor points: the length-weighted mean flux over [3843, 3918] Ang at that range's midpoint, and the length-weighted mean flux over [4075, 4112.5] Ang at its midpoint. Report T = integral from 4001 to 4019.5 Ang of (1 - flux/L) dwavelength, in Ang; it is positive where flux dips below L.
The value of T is -2.9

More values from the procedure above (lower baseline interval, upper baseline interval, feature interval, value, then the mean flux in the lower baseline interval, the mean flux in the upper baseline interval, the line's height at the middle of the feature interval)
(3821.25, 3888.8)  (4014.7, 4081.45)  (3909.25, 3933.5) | 1.6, 16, 19.1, 17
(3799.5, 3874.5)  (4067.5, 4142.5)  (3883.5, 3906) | 2.5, 15.3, 17.1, 15.7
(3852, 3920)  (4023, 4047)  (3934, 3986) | 9.9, 17.6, 19.4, 18.5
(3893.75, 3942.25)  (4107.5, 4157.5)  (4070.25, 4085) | -0.8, 15.3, 18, 17.3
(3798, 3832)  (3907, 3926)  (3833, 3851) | 2.6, 12.9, 17.1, 14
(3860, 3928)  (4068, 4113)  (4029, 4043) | -2.1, 17.5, 16.5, 16.8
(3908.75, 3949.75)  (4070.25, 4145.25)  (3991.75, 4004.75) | -2.0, 15.5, 17.1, 16.1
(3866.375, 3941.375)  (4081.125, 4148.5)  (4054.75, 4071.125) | -1.7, 16.4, 17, 16.8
